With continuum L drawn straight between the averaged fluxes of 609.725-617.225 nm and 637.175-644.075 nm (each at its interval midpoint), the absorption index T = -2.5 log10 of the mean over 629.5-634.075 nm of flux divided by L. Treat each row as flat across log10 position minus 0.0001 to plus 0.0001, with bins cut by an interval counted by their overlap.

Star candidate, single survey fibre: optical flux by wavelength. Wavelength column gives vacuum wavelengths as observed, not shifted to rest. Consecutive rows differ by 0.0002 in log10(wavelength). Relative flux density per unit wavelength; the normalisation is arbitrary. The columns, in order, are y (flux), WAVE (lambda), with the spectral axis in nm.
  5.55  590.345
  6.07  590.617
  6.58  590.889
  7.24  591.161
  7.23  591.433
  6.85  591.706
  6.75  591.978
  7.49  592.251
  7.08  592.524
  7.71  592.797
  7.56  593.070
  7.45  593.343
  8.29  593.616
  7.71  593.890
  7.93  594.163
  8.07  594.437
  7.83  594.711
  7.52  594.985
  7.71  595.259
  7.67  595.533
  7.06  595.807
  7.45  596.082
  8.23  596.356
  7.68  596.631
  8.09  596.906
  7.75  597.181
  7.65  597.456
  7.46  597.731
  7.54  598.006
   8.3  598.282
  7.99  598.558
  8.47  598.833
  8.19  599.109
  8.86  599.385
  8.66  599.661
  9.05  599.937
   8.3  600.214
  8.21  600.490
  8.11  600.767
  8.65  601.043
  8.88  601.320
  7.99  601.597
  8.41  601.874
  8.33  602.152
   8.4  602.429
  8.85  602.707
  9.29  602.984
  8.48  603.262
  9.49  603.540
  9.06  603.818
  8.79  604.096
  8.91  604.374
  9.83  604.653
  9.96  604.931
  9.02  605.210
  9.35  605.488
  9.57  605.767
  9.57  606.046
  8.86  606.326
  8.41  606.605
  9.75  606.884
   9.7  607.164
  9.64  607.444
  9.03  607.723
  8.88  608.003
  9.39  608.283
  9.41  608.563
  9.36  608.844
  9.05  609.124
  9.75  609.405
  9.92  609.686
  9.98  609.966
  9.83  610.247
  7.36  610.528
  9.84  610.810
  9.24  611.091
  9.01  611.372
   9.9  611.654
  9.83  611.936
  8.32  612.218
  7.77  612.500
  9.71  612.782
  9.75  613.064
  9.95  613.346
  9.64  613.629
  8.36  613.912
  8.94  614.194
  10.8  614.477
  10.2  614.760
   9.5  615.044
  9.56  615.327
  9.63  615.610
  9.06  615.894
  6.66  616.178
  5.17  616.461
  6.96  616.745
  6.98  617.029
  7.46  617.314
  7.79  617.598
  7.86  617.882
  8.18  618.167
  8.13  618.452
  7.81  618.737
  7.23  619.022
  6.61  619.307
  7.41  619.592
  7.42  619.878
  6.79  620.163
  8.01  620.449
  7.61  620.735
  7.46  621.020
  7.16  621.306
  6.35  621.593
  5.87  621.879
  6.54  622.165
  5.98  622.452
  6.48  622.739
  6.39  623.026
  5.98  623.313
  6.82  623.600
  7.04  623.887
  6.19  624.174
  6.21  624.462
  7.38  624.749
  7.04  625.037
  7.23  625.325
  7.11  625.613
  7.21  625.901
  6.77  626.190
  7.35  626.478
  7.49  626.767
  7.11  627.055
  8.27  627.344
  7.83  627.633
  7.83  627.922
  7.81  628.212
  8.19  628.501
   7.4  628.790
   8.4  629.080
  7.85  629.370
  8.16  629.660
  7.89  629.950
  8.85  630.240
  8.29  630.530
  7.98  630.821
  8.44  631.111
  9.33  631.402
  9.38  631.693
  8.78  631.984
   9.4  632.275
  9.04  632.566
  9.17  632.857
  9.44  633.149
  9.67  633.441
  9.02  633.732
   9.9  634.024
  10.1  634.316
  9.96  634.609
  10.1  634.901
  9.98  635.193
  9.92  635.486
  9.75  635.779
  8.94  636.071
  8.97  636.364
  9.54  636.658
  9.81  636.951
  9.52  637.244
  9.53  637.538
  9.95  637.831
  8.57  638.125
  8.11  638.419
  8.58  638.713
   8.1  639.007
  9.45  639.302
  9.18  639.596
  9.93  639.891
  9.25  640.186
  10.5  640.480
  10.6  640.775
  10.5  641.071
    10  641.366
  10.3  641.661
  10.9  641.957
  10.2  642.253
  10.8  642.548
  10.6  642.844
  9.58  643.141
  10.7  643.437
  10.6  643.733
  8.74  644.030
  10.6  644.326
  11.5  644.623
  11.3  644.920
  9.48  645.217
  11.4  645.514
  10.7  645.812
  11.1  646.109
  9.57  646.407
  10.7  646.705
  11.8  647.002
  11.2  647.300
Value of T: 0.071 mag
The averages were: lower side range 8.92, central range 8.9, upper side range 9.78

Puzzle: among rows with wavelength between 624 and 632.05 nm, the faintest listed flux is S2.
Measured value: 6.19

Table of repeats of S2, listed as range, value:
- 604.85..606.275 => 9.02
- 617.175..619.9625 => 6.61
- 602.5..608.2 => 8.41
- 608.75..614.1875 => 7.36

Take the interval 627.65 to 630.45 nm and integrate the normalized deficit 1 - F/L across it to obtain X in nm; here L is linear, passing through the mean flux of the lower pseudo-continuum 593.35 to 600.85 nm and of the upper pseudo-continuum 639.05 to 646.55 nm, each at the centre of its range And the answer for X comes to 0.451 nm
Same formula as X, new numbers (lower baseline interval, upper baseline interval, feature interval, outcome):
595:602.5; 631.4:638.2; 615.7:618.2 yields 0.41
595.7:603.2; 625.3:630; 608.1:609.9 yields -0.33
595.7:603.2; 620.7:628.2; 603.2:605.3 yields -0.33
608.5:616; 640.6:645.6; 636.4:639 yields 0.29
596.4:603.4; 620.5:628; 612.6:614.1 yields -0.37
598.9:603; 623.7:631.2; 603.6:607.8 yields -0.48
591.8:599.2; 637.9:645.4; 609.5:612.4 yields -0.29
